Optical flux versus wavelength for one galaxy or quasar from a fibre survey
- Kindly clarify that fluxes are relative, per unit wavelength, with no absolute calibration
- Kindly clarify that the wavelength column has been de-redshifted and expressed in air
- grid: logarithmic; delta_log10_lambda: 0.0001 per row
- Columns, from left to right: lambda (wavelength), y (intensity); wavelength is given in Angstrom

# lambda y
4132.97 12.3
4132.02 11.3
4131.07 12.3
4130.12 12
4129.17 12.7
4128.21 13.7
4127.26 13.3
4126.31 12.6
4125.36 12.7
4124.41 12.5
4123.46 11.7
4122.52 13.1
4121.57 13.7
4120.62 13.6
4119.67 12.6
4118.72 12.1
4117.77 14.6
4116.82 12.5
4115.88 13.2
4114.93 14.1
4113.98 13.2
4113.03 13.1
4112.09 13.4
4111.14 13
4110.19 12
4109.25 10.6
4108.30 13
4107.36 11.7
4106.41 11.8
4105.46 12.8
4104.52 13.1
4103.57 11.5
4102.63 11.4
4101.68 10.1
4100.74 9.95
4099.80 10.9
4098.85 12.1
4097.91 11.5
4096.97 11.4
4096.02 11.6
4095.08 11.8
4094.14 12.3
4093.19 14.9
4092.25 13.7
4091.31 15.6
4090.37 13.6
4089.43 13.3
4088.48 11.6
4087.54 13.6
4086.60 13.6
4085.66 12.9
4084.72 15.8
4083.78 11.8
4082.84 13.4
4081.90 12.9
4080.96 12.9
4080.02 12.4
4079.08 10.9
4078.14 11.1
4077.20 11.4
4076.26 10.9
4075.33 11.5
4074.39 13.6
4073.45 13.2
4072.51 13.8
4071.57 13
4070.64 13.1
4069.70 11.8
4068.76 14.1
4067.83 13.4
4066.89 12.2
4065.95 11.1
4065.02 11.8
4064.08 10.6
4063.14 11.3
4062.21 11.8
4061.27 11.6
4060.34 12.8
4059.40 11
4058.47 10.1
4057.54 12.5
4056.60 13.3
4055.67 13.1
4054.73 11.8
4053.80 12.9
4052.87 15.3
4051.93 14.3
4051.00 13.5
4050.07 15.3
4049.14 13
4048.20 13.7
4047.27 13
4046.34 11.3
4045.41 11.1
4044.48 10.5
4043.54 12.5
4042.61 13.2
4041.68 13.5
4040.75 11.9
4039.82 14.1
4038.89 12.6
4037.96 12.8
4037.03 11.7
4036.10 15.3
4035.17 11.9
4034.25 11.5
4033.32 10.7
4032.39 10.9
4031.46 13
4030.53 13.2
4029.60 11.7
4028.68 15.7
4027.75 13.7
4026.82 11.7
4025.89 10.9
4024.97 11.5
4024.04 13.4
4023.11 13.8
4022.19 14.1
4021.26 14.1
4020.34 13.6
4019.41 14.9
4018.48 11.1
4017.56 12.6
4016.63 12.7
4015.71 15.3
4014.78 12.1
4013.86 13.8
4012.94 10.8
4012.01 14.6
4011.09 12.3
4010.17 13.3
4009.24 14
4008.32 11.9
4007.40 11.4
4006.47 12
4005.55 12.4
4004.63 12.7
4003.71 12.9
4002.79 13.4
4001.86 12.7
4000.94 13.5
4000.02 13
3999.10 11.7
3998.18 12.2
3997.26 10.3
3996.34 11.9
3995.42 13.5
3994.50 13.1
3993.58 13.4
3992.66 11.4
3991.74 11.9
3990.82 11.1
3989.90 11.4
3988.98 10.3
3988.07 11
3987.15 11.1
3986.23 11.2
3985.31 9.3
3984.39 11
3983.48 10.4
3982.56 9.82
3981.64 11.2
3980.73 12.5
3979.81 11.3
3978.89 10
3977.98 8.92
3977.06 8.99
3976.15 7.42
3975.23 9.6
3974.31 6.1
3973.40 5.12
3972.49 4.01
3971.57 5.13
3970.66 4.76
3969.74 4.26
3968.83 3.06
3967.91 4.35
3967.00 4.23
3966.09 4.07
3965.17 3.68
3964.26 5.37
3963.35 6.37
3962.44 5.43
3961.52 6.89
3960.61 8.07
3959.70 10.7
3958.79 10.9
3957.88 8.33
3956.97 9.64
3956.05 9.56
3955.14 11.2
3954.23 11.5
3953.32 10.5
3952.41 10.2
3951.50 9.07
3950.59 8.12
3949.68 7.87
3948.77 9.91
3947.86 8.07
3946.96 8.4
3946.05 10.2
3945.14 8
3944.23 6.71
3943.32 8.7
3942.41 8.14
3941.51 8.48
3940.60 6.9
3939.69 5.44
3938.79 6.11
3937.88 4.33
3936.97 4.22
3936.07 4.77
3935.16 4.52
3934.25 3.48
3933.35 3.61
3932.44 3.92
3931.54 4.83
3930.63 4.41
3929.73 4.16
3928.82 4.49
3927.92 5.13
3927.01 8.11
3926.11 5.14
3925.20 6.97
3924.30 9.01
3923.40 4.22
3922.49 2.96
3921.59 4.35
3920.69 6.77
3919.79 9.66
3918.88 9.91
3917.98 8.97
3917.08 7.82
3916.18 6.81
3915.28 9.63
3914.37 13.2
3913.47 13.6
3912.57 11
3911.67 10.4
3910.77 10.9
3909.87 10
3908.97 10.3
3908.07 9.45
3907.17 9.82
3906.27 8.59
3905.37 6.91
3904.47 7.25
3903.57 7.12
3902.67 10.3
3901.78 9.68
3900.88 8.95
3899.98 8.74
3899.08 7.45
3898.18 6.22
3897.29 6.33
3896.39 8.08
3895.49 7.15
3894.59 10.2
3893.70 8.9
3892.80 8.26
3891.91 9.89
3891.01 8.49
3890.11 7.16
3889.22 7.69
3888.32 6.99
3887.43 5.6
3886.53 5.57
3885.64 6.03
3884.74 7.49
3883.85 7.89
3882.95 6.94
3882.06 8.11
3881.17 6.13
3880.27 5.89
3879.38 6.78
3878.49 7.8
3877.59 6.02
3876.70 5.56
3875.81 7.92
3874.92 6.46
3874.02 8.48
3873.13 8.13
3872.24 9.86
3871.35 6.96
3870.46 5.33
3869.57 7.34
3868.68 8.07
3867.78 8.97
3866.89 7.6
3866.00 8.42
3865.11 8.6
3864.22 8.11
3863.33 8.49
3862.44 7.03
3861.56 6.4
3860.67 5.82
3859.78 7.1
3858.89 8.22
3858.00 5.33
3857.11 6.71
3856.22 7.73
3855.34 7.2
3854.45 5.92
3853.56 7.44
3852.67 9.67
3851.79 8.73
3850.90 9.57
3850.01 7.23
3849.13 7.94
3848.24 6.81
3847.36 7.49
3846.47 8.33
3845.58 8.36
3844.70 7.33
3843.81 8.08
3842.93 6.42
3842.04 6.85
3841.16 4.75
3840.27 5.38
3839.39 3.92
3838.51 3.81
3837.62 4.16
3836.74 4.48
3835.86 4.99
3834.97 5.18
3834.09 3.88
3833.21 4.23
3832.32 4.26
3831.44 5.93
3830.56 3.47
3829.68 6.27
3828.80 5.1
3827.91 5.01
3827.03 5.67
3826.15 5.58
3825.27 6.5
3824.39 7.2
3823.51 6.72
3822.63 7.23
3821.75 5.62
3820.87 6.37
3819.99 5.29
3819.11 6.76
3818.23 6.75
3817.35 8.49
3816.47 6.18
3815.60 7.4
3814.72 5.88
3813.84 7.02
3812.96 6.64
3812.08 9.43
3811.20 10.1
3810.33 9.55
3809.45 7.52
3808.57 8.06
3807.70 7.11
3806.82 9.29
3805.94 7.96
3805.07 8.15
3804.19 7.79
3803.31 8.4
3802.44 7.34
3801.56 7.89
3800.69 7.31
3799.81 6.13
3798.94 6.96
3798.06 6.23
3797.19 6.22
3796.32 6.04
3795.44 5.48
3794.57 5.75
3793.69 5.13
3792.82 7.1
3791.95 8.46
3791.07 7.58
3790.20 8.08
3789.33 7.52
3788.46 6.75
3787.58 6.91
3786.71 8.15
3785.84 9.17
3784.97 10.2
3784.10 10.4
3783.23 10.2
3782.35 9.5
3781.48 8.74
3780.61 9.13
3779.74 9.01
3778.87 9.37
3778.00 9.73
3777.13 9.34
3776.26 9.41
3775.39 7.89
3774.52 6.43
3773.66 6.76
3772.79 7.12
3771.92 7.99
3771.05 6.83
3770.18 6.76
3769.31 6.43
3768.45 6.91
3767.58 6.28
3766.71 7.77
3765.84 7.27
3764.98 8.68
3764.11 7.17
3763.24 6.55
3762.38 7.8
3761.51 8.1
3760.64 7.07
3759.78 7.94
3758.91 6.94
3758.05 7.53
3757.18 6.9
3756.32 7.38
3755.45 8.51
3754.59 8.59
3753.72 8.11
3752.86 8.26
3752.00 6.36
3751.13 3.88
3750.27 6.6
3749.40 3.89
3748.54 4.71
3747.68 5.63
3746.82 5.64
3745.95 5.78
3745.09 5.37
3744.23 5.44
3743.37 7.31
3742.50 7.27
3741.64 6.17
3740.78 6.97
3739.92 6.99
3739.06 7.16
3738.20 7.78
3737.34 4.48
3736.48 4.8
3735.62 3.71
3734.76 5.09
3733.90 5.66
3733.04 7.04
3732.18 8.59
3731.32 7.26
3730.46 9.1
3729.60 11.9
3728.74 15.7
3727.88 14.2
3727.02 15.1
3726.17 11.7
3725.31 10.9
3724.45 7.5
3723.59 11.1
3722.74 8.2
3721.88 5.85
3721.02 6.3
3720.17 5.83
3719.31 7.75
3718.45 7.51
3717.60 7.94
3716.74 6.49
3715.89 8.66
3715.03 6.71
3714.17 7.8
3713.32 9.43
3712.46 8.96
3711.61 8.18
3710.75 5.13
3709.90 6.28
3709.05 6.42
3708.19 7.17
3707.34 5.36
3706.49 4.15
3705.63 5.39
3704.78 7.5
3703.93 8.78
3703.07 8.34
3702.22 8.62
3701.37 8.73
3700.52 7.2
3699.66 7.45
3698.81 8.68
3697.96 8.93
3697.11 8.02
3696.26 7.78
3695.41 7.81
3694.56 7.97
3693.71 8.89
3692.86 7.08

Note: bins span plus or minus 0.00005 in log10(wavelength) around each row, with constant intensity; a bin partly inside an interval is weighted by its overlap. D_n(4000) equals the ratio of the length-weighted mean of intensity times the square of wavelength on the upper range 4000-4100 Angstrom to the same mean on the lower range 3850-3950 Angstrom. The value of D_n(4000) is 1.83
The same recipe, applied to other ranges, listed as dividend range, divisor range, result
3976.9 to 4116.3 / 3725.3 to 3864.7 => 1.96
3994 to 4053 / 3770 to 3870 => 1.98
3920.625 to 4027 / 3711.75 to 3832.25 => 1.38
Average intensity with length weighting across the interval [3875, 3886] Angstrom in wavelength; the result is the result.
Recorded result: 6.87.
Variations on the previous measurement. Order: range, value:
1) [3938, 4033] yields 10.2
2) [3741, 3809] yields 7.39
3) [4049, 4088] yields 12.6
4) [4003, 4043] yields 12.8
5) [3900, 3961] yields 7.92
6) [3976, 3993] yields 10.6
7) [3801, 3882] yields 6.92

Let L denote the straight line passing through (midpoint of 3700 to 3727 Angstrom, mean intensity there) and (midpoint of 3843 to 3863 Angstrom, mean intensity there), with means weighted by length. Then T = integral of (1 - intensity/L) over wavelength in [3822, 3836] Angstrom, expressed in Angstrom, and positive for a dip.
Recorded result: 3.8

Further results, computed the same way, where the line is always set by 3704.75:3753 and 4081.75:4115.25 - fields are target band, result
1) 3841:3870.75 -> 5.3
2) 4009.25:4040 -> -3.7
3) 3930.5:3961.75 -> 8.4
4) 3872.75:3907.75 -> 7.3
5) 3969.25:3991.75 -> 3.9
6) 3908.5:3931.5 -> 4.9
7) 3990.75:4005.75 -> -1.8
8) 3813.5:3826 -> 2.9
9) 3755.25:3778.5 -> 1.0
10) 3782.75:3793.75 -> -0.1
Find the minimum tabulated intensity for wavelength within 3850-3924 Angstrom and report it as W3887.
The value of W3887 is 2.96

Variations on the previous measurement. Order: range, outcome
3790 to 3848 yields 3.47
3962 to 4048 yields 3.06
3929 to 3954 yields 3.48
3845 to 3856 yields 5.92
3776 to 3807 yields 5.13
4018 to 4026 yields 10.9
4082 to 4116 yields 9.95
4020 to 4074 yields 10.1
